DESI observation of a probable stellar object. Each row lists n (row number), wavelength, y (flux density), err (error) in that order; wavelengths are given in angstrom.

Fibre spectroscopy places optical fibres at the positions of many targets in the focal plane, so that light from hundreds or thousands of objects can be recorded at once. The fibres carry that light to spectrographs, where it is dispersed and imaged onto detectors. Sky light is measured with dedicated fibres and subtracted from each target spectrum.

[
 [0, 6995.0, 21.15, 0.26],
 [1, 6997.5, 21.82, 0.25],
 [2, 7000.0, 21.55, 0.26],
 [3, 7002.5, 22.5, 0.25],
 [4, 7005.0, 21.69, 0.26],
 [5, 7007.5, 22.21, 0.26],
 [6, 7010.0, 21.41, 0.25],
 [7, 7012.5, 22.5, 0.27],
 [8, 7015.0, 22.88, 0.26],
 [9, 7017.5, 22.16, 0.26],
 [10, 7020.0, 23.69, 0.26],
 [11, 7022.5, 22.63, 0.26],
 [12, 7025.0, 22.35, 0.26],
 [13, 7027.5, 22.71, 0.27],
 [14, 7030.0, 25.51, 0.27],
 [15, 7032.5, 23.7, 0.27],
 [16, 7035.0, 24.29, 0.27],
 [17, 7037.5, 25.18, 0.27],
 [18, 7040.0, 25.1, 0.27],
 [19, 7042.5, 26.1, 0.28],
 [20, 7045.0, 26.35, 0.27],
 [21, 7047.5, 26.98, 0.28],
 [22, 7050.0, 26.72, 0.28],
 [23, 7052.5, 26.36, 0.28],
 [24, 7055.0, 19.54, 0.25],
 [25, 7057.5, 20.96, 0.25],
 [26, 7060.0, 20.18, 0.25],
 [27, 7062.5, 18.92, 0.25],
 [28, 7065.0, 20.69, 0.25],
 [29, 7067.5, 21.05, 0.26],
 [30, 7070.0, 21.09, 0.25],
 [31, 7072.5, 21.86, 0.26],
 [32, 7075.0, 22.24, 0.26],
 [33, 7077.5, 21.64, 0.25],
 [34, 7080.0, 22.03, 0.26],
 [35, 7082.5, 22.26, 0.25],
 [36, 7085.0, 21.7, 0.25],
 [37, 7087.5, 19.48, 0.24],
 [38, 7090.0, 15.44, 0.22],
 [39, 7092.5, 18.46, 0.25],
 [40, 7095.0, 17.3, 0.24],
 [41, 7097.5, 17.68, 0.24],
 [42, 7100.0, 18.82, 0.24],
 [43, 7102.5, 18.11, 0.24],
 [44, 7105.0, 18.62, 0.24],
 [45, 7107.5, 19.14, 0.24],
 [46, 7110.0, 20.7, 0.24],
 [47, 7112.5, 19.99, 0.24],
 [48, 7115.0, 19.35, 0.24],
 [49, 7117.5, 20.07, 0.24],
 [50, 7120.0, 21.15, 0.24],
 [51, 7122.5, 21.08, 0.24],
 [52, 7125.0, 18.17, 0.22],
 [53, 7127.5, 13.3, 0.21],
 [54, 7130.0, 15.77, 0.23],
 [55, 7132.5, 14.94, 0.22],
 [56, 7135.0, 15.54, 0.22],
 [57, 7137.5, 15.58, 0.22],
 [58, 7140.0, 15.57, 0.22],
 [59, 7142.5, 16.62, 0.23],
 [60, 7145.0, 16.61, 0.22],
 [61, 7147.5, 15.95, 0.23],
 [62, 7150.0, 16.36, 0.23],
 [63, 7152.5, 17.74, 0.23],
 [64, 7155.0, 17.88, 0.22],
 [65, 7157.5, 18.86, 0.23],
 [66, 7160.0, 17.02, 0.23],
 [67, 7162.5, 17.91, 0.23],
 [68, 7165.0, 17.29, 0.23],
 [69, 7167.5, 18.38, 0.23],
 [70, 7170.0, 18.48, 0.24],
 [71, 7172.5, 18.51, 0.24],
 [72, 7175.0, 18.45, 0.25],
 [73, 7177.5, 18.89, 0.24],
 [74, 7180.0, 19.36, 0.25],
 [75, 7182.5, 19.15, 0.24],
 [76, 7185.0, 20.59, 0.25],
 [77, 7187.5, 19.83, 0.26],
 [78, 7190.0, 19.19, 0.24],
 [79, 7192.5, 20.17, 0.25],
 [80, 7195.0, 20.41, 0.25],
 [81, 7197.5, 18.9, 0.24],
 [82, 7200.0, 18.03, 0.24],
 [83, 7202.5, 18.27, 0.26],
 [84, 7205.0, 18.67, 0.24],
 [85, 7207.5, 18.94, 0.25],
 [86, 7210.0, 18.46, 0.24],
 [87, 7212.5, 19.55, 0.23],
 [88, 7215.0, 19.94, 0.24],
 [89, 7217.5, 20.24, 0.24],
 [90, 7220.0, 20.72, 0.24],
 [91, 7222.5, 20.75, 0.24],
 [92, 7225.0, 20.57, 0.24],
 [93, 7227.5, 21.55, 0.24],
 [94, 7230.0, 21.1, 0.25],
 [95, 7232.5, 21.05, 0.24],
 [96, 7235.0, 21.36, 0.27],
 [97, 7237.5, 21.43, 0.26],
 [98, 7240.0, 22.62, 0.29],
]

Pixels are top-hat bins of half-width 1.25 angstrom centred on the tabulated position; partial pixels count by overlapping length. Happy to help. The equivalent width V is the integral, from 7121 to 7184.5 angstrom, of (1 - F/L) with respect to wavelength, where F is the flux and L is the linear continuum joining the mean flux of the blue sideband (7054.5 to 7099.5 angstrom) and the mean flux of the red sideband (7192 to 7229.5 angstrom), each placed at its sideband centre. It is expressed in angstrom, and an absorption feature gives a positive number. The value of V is 8.0 angstrom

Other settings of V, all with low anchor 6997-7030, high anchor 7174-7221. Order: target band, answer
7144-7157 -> 2.0 angstrom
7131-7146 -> 3.4 angstrom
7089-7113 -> 2.9 angstrom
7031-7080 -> -3.0 angstrom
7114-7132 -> 2.1 angstrom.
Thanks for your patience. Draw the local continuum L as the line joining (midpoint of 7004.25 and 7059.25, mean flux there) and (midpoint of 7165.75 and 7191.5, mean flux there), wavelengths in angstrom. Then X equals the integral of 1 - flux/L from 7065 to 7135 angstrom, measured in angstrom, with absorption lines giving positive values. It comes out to 7.4 angstrom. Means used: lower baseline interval 23.7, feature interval 19.3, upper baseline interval 19.1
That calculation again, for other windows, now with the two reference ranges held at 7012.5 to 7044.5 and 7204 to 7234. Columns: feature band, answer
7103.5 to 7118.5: 1.8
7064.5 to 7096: 3.4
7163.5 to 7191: 2.7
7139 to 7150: 2.7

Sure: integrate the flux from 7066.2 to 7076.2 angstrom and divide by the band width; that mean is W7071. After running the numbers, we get 21.6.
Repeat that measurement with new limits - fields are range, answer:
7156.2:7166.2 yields 17.8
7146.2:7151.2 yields 16.2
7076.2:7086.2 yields 21.9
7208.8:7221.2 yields 19.8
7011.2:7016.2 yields 22.7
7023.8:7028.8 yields 22.6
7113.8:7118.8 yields 19.7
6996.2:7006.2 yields 21.9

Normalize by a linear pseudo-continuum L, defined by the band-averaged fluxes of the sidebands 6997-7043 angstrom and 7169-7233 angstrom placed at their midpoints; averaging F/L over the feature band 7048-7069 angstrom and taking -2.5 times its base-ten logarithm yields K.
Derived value 0.02 mag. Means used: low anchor 23.1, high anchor 19.6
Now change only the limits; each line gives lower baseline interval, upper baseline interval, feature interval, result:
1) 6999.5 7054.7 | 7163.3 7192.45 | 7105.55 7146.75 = 0.17 mag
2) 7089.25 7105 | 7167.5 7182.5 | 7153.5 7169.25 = 0.04 mag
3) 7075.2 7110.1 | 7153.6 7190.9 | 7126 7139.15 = 0.25 mag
